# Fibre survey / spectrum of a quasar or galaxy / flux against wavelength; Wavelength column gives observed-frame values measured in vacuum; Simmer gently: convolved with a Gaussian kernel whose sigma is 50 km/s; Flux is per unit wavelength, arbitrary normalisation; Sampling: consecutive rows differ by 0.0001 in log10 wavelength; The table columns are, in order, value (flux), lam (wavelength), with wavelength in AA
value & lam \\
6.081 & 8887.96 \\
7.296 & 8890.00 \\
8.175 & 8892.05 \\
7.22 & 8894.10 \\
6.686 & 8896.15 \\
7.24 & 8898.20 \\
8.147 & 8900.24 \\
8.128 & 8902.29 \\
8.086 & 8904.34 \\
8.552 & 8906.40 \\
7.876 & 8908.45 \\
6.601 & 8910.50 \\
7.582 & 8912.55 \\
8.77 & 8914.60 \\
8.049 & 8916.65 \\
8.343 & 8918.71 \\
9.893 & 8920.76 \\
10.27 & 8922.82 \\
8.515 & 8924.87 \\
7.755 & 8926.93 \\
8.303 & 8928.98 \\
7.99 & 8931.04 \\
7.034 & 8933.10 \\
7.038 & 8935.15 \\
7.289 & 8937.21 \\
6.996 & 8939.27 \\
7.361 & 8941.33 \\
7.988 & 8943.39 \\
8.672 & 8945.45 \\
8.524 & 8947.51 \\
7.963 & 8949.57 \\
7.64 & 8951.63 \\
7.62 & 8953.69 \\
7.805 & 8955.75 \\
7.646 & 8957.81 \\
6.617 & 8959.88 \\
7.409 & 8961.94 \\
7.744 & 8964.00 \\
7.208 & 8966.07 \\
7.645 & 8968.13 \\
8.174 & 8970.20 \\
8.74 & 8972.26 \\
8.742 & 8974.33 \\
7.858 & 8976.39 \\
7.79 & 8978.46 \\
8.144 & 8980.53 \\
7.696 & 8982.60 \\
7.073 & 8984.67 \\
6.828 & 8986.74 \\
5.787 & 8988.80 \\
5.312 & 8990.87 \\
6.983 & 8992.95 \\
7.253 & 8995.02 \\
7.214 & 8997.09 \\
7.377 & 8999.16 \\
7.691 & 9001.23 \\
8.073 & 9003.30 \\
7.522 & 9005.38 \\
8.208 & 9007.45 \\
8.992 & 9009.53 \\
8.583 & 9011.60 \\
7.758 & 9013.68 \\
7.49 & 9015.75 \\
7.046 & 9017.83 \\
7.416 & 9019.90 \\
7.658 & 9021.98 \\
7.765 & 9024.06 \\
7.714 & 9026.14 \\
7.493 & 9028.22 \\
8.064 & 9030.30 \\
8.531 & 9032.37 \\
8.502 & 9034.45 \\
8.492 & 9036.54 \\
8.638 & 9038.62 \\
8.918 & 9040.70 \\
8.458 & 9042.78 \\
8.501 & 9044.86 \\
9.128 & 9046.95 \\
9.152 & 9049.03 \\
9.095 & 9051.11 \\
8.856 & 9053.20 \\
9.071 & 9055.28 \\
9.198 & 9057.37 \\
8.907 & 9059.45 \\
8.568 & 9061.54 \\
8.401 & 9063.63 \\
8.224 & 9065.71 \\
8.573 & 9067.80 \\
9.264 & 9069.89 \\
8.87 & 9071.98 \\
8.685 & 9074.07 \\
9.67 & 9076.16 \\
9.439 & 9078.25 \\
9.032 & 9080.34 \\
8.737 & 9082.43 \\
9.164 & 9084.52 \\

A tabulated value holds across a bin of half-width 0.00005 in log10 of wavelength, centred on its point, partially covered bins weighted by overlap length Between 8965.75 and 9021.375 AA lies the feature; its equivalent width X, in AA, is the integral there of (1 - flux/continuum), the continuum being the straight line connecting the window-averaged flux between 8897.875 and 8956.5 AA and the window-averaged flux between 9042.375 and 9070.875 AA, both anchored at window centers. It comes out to 5.6 AA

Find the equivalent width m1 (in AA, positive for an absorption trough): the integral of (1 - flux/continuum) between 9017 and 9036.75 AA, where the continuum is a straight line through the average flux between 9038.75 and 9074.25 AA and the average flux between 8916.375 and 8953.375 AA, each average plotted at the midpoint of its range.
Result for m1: 1.8 AA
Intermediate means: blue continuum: 8.08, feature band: 7.85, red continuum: 8.81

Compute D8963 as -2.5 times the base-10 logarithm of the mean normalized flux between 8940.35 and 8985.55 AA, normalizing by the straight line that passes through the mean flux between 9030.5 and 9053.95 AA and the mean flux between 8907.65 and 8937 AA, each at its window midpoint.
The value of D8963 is 0.07 mag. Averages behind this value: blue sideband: 8.12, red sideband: 8.73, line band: 7.82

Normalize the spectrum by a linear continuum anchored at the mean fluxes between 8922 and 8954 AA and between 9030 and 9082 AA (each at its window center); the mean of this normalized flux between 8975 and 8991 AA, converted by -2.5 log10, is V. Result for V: 0.15 mag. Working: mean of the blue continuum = 7.93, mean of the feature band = 7.2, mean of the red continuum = 8.82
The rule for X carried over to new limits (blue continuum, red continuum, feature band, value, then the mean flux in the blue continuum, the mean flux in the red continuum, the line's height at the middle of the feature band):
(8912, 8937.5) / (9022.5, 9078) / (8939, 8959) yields 1.17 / 8.26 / 8.65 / 8.33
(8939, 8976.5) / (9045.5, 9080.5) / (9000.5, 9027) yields 1.81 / 7.82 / 8.94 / 8.42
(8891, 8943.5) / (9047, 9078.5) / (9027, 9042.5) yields 0.64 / 7.92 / 8.93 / 8.73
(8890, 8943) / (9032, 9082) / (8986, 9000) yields 2.91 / 7.9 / 8.84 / 8.41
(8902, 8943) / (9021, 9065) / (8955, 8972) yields 1.27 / 8.02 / 8.53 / 8.19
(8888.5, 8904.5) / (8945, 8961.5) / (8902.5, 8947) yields -2.29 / 7.55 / 7.77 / 7.66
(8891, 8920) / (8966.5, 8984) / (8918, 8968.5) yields 0.36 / 7.84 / 8.05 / 7.95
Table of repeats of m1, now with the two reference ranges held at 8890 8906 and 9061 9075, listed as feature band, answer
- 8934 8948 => 0.5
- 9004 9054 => 1.1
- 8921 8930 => -1.1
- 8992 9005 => 1.3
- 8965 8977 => 0.0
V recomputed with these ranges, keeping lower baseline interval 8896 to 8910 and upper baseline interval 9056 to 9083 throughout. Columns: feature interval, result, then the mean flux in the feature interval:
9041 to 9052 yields -0.02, 8.87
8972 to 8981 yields 0.01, 8.22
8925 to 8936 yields 0.04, 7.71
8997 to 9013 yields 0.06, 8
